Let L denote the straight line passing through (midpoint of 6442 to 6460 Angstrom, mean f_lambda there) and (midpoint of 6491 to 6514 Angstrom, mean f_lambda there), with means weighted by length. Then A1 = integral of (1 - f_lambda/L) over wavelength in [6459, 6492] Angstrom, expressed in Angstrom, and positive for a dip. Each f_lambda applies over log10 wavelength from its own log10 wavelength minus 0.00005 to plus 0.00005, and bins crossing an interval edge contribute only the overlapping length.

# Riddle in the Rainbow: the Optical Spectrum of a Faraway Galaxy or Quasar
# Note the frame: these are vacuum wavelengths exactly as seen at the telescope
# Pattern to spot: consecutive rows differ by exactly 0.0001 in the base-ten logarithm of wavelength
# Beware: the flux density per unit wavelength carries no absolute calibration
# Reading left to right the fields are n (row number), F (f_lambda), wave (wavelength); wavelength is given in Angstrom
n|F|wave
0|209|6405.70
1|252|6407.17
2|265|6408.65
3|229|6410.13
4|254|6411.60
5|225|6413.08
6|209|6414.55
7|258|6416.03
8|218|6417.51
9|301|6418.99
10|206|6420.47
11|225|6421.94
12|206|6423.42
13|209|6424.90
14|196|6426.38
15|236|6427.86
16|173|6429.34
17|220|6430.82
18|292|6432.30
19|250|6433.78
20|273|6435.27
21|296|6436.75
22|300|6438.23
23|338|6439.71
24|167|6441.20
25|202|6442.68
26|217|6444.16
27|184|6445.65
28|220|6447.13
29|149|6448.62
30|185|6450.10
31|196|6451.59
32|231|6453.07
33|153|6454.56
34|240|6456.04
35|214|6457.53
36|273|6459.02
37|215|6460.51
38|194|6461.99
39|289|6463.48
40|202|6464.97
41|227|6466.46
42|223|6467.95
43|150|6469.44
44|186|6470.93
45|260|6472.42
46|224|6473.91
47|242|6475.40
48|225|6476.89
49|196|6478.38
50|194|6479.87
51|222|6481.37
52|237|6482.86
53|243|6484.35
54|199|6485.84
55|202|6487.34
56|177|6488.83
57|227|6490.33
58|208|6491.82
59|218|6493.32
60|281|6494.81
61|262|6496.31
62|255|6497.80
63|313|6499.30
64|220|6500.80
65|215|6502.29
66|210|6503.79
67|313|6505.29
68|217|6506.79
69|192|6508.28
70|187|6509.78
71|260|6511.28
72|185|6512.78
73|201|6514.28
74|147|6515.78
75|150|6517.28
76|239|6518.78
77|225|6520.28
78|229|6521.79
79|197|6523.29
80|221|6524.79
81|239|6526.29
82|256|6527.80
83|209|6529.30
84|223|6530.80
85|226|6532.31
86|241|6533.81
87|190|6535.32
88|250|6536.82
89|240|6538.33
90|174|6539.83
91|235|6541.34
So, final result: 0.34 Angstrom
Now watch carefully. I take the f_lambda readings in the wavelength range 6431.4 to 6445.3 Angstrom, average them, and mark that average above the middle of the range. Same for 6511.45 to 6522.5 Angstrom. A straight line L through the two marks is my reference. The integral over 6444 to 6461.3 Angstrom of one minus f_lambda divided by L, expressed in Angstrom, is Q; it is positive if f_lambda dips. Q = 2.8 Angstrom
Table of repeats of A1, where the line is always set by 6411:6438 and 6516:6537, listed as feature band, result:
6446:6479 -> 2.43 Angstrom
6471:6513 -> -0.60 Angstrom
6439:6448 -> 0.53 Angstrom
